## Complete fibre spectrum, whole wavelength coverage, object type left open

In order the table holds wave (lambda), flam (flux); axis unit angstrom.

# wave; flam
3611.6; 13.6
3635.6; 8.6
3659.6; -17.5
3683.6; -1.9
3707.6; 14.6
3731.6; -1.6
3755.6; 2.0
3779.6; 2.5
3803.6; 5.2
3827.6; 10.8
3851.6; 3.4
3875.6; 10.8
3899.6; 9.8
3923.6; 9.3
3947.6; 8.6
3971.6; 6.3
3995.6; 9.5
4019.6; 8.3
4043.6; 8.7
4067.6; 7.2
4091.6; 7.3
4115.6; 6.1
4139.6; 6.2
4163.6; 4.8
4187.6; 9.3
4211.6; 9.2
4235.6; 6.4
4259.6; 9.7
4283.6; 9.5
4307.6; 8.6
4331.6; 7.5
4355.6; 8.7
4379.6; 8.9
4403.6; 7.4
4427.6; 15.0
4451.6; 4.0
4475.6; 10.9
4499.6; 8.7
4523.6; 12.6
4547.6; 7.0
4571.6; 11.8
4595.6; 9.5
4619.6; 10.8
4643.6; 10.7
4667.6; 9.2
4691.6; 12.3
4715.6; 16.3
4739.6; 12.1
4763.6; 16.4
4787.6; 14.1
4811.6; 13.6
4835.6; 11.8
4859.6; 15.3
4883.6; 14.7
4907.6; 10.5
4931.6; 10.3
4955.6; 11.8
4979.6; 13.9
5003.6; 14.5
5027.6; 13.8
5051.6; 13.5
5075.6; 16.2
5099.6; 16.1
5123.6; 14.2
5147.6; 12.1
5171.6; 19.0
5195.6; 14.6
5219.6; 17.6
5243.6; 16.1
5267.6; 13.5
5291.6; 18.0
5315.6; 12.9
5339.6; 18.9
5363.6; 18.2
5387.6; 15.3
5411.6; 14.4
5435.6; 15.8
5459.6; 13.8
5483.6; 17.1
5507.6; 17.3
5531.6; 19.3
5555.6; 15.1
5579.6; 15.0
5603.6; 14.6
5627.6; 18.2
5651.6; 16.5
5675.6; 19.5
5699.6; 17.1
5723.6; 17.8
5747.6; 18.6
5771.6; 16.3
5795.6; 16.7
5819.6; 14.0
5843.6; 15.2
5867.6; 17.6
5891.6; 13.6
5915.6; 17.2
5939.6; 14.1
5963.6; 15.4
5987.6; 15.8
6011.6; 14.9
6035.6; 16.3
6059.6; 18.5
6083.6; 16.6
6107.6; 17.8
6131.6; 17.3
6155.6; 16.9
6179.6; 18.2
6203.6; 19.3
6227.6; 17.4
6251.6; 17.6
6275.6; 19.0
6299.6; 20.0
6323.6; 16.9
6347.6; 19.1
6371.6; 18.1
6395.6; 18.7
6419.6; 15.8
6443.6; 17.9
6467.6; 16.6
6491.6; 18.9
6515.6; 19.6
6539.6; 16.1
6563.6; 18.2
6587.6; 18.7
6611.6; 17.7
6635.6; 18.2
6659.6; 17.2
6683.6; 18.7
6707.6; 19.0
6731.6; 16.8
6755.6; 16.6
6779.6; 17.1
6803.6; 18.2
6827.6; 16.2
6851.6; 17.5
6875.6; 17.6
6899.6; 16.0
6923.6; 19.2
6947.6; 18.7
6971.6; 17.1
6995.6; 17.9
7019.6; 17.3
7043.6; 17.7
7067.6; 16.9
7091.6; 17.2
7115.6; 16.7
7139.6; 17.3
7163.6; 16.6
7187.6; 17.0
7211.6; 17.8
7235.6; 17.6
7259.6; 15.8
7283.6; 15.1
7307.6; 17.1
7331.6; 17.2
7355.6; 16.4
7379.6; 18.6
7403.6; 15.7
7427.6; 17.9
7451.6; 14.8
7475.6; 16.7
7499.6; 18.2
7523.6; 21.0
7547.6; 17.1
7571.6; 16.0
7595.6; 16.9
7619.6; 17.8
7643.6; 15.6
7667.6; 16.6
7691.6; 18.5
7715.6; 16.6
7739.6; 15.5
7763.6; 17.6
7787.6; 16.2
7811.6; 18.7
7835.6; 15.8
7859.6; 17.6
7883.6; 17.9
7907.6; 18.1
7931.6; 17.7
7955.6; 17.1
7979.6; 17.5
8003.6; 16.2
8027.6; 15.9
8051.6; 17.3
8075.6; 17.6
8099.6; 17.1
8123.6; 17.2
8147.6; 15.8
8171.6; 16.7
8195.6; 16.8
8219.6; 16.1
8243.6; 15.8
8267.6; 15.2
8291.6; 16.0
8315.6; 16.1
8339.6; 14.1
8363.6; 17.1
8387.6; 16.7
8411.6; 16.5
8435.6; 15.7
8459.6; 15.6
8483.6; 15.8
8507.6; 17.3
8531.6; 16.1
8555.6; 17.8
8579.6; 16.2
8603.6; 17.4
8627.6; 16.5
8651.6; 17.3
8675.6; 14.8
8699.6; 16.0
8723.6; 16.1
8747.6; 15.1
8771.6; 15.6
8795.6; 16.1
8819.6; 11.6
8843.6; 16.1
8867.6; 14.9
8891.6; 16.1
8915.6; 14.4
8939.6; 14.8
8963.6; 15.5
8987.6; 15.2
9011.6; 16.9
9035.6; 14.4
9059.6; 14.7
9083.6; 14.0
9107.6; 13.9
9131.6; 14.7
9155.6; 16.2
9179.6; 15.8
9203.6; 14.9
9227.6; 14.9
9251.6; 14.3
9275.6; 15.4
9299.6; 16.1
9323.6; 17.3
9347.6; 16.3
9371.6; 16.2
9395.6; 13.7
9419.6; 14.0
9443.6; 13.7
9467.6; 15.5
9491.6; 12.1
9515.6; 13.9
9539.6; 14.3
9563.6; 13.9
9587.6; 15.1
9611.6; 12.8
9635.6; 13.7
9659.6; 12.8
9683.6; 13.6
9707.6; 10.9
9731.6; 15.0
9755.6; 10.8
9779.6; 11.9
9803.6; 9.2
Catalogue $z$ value 0.15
